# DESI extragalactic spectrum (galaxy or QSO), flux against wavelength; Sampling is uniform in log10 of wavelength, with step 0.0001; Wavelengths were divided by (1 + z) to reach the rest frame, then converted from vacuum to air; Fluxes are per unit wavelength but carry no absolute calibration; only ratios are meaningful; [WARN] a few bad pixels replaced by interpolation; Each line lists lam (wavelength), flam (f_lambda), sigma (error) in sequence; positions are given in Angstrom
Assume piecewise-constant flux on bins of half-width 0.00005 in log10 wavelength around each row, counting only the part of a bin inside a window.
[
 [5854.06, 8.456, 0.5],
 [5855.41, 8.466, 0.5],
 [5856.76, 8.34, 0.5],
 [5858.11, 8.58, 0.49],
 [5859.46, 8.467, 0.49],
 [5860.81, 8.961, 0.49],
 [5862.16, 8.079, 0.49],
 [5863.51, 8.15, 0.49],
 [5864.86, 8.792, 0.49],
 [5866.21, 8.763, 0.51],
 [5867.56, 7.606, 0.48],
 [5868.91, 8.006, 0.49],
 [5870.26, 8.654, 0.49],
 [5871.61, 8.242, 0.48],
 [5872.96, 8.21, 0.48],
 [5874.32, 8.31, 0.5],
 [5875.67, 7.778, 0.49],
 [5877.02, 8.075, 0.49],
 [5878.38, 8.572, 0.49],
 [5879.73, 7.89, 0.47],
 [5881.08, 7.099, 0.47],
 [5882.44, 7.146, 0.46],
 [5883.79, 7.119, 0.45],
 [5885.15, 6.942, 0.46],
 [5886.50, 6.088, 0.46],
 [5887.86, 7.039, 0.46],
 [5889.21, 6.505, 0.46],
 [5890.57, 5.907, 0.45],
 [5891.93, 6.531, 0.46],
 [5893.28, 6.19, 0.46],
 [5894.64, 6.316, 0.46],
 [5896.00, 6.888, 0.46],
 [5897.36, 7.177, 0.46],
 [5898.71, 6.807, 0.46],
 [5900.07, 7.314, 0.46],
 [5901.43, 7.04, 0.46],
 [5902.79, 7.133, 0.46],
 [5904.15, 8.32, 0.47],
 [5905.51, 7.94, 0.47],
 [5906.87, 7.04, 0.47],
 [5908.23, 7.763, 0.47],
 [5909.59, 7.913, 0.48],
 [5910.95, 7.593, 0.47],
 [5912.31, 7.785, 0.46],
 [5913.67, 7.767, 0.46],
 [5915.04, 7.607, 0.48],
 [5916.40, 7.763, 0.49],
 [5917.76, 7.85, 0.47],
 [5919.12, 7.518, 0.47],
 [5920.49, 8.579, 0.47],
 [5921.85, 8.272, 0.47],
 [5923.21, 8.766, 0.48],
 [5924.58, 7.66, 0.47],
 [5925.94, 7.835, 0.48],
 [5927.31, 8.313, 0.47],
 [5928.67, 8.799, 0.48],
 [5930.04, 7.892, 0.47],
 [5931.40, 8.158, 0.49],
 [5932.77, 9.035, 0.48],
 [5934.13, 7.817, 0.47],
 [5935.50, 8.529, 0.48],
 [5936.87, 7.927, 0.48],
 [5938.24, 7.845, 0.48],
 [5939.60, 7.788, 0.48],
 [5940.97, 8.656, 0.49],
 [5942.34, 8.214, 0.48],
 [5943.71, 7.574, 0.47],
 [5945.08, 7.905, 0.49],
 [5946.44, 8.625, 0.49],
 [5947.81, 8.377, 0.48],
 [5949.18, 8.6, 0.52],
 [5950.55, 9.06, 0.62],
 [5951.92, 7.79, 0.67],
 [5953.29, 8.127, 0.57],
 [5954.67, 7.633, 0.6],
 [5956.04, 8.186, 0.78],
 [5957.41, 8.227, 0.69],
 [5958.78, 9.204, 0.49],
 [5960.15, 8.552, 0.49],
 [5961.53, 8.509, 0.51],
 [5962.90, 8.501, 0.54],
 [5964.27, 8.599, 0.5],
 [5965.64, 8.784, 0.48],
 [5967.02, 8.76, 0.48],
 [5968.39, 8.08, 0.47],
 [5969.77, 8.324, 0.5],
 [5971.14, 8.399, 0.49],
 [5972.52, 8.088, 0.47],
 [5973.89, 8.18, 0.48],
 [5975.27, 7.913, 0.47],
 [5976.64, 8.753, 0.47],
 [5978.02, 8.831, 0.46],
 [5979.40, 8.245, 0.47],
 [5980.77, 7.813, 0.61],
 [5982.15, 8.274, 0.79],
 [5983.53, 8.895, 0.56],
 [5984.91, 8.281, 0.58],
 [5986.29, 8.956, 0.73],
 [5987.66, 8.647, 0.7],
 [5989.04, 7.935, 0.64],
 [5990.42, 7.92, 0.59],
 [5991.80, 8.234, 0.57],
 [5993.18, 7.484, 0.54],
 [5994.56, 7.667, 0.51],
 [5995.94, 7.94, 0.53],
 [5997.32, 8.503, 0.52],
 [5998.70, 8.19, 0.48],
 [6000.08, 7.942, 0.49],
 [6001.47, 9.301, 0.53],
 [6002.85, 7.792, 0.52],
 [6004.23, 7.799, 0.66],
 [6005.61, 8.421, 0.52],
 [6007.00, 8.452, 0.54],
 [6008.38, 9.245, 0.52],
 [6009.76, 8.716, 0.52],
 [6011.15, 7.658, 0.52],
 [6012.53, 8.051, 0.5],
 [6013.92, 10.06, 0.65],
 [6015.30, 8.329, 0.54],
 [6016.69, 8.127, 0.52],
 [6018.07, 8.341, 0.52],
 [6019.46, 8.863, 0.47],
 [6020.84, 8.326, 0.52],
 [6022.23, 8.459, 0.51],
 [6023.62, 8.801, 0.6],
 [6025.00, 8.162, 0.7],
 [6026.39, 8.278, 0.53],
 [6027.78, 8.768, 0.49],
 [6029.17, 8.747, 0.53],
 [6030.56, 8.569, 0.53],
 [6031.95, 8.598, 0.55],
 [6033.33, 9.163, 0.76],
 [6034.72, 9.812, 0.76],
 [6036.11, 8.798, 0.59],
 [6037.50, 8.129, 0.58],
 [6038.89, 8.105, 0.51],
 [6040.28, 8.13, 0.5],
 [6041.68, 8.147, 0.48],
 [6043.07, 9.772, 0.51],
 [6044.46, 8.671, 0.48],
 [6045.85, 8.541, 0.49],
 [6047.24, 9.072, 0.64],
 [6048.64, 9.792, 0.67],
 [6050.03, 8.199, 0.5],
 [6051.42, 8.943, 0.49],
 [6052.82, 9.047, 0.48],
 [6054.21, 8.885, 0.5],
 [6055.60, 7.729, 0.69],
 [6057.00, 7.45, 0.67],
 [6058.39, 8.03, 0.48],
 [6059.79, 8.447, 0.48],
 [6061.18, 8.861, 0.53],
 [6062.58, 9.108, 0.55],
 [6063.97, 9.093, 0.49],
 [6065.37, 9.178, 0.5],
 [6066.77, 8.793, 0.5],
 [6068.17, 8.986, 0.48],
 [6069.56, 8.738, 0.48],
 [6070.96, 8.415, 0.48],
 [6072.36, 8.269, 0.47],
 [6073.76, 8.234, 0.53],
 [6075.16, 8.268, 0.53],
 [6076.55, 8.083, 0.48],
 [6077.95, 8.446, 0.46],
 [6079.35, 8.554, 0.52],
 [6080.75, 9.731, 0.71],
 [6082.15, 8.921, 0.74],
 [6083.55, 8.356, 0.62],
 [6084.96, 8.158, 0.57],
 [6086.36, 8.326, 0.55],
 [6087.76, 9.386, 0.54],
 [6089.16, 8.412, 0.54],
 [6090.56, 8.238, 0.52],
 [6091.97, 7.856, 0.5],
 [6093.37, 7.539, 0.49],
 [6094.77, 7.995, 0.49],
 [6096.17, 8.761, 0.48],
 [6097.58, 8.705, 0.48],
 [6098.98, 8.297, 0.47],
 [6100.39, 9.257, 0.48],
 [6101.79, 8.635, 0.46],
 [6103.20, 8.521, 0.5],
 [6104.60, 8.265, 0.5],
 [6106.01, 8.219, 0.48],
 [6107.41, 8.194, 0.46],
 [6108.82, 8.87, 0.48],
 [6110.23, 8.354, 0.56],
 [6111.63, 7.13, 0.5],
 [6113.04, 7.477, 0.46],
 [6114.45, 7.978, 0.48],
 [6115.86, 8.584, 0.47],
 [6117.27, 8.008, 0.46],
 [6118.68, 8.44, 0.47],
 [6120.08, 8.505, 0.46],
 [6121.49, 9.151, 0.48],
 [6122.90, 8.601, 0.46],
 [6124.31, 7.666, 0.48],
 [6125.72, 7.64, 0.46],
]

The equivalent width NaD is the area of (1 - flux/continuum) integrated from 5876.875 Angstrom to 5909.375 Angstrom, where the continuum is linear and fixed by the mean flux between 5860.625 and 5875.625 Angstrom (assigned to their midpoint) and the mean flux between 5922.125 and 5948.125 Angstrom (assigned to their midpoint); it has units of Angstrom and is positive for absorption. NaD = 4.5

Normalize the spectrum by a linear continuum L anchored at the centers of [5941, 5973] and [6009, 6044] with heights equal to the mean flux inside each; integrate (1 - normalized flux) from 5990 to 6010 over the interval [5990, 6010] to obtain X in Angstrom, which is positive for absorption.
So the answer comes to 0.6 Angstrom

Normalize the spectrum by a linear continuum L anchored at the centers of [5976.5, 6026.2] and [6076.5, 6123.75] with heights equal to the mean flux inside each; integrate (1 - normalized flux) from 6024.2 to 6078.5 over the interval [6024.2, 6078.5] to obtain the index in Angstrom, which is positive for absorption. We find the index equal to -1.5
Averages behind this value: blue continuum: 8.37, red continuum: 8.41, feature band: 8.63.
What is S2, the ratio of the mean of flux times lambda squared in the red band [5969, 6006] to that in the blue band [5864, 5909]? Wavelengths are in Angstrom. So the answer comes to 1.15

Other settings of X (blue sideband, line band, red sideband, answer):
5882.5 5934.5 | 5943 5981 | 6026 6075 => -2.0 Angstrom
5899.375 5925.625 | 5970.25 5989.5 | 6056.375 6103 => -0.7 Angstrom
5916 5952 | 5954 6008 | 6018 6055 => 0.7 Angstrom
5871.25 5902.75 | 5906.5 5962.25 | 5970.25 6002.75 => -3.2 Angstrom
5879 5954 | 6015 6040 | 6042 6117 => -1.0 Angstrom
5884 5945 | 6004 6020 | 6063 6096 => -0.7 Angstrom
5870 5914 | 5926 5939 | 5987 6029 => -0.9 Angstrom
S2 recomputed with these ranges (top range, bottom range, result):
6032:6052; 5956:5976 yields 1.07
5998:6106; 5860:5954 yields 1.15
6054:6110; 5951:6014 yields 1.05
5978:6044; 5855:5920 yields 1.16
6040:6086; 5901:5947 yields 1.13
